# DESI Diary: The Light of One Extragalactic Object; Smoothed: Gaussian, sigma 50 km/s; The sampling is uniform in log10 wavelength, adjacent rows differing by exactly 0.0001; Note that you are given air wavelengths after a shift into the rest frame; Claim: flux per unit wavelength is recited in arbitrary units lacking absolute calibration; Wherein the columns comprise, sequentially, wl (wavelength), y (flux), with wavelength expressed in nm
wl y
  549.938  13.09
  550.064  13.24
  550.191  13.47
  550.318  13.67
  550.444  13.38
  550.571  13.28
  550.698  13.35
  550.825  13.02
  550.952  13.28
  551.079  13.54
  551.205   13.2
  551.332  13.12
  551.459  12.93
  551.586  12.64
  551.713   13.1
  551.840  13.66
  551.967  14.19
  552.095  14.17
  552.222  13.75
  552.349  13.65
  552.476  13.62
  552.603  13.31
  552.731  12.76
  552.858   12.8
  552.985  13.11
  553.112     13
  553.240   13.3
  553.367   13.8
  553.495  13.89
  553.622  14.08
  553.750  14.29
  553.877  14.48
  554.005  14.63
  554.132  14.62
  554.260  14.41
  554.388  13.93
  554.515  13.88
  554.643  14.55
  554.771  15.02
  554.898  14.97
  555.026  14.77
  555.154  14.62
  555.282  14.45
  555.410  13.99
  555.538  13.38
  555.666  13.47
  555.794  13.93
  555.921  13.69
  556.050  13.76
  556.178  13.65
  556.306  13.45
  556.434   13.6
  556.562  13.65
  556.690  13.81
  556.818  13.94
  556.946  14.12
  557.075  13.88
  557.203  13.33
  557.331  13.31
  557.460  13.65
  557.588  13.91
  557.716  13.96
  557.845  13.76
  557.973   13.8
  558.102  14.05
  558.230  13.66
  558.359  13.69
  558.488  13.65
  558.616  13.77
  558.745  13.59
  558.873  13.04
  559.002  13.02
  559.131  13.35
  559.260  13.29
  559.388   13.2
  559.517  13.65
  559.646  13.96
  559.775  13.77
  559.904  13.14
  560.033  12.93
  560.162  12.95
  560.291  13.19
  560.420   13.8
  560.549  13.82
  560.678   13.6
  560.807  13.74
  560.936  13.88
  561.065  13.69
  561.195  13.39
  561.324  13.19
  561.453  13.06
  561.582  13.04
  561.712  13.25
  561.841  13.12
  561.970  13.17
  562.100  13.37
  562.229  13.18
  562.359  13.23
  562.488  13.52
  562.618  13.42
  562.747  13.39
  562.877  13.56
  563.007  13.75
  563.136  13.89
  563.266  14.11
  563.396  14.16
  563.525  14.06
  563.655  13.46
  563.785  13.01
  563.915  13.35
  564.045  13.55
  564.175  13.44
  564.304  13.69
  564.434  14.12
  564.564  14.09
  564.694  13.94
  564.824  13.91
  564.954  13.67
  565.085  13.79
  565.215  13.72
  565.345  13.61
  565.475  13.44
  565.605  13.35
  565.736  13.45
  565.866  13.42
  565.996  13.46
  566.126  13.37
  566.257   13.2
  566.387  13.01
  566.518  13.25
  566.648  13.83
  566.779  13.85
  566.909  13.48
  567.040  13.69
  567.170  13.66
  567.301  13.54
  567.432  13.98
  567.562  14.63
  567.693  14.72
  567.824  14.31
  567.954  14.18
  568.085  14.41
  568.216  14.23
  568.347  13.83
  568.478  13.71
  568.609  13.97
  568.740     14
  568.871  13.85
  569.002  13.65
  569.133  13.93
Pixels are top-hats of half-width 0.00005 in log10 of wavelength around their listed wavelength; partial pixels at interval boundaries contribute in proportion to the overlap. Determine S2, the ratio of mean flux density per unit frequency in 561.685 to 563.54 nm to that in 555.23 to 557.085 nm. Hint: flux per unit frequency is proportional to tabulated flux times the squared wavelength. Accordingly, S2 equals 1.0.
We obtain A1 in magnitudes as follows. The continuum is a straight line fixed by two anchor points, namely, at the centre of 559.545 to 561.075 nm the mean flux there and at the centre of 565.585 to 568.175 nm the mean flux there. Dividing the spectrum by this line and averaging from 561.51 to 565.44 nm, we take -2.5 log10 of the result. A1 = 0.005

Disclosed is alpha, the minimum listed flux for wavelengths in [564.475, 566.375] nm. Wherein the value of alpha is 13.2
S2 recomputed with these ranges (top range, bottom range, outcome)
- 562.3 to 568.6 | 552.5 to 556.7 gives 1.03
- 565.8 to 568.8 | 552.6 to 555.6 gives 1.03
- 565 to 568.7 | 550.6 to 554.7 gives 1.06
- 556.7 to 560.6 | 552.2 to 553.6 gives 1.04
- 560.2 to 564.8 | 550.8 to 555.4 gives 1.02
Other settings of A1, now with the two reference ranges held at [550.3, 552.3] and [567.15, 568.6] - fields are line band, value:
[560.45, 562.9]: 0.035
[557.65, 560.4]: 0.018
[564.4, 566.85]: 0.033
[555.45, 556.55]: -0.003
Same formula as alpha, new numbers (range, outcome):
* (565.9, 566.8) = 13.01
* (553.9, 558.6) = 13.31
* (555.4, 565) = 12.93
